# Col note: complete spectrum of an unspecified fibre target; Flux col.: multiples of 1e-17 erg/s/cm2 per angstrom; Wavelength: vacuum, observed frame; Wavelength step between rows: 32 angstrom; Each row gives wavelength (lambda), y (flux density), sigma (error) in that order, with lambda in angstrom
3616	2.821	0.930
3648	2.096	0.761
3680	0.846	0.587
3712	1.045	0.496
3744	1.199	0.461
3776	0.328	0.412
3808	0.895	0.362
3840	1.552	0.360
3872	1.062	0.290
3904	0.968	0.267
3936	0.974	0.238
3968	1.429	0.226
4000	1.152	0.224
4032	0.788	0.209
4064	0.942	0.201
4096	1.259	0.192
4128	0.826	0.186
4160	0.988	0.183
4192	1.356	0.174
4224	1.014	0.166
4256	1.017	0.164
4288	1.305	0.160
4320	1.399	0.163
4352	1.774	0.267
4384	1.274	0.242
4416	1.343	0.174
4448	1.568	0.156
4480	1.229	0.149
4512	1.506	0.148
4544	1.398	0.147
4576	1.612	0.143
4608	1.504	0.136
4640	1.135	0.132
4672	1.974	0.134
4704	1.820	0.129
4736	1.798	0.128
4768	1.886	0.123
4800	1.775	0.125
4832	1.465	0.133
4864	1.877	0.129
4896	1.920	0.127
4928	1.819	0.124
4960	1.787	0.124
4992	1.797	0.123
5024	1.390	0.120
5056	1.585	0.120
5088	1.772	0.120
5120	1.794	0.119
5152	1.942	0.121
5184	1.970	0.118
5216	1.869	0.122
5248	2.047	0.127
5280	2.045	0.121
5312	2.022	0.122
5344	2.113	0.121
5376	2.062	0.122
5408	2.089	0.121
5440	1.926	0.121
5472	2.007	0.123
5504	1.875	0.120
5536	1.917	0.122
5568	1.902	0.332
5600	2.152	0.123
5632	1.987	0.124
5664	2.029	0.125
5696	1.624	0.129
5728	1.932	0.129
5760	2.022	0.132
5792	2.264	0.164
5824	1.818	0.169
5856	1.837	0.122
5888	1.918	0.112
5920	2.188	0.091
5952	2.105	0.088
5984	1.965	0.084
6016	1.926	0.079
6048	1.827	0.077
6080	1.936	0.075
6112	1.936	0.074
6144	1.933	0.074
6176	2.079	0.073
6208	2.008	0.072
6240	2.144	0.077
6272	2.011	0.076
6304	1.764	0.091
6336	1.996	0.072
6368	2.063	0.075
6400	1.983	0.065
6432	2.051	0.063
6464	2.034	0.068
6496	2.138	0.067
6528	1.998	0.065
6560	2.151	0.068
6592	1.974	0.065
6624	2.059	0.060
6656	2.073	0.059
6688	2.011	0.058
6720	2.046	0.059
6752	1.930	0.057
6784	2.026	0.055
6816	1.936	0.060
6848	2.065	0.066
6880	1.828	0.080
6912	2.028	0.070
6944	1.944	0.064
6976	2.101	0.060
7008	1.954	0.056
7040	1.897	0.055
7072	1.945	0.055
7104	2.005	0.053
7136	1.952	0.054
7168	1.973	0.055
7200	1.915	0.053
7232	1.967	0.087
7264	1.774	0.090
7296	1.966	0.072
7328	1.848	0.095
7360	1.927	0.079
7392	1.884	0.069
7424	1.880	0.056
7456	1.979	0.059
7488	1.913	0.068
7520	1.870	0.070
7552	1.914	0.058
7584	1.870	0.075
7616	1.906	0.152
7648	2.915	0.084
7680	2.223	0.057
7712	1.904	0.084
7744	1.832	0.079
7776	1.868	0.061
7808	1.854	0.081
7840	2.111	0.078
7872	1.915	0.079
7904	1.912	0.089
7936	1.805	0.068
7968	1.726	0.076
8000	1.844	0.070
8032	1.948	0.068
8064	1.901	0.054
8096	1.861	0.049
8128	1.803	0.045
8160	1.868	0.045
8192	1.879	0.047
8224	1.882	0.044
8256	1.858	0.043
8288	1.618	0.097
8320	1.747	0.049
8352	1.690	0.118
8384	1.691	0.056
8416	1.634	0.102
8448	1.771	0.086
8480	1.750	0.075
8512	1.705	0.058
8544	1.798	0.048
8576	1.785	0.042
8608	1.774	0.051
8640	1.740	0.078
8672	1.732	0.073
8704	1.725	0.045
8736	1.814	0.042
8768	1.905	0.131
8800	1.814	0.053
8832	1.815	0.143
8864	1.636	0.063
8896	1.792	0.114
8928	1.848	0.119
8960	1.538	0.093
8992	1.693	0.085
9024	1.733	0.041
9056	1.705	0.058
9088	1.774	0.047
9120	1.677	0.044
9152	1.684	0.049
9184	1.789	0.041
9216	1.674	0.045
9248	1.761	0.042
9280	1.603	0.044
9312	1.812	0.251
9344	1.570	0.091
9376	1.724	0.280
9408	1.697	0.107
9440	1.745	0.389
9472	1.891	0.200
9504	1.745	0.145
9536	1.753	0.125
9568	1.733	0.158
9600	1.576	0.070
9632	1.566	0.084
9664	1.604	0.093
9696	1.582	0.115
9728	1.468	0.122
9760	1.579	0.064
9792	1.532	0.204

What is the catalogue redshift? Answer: 0.17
